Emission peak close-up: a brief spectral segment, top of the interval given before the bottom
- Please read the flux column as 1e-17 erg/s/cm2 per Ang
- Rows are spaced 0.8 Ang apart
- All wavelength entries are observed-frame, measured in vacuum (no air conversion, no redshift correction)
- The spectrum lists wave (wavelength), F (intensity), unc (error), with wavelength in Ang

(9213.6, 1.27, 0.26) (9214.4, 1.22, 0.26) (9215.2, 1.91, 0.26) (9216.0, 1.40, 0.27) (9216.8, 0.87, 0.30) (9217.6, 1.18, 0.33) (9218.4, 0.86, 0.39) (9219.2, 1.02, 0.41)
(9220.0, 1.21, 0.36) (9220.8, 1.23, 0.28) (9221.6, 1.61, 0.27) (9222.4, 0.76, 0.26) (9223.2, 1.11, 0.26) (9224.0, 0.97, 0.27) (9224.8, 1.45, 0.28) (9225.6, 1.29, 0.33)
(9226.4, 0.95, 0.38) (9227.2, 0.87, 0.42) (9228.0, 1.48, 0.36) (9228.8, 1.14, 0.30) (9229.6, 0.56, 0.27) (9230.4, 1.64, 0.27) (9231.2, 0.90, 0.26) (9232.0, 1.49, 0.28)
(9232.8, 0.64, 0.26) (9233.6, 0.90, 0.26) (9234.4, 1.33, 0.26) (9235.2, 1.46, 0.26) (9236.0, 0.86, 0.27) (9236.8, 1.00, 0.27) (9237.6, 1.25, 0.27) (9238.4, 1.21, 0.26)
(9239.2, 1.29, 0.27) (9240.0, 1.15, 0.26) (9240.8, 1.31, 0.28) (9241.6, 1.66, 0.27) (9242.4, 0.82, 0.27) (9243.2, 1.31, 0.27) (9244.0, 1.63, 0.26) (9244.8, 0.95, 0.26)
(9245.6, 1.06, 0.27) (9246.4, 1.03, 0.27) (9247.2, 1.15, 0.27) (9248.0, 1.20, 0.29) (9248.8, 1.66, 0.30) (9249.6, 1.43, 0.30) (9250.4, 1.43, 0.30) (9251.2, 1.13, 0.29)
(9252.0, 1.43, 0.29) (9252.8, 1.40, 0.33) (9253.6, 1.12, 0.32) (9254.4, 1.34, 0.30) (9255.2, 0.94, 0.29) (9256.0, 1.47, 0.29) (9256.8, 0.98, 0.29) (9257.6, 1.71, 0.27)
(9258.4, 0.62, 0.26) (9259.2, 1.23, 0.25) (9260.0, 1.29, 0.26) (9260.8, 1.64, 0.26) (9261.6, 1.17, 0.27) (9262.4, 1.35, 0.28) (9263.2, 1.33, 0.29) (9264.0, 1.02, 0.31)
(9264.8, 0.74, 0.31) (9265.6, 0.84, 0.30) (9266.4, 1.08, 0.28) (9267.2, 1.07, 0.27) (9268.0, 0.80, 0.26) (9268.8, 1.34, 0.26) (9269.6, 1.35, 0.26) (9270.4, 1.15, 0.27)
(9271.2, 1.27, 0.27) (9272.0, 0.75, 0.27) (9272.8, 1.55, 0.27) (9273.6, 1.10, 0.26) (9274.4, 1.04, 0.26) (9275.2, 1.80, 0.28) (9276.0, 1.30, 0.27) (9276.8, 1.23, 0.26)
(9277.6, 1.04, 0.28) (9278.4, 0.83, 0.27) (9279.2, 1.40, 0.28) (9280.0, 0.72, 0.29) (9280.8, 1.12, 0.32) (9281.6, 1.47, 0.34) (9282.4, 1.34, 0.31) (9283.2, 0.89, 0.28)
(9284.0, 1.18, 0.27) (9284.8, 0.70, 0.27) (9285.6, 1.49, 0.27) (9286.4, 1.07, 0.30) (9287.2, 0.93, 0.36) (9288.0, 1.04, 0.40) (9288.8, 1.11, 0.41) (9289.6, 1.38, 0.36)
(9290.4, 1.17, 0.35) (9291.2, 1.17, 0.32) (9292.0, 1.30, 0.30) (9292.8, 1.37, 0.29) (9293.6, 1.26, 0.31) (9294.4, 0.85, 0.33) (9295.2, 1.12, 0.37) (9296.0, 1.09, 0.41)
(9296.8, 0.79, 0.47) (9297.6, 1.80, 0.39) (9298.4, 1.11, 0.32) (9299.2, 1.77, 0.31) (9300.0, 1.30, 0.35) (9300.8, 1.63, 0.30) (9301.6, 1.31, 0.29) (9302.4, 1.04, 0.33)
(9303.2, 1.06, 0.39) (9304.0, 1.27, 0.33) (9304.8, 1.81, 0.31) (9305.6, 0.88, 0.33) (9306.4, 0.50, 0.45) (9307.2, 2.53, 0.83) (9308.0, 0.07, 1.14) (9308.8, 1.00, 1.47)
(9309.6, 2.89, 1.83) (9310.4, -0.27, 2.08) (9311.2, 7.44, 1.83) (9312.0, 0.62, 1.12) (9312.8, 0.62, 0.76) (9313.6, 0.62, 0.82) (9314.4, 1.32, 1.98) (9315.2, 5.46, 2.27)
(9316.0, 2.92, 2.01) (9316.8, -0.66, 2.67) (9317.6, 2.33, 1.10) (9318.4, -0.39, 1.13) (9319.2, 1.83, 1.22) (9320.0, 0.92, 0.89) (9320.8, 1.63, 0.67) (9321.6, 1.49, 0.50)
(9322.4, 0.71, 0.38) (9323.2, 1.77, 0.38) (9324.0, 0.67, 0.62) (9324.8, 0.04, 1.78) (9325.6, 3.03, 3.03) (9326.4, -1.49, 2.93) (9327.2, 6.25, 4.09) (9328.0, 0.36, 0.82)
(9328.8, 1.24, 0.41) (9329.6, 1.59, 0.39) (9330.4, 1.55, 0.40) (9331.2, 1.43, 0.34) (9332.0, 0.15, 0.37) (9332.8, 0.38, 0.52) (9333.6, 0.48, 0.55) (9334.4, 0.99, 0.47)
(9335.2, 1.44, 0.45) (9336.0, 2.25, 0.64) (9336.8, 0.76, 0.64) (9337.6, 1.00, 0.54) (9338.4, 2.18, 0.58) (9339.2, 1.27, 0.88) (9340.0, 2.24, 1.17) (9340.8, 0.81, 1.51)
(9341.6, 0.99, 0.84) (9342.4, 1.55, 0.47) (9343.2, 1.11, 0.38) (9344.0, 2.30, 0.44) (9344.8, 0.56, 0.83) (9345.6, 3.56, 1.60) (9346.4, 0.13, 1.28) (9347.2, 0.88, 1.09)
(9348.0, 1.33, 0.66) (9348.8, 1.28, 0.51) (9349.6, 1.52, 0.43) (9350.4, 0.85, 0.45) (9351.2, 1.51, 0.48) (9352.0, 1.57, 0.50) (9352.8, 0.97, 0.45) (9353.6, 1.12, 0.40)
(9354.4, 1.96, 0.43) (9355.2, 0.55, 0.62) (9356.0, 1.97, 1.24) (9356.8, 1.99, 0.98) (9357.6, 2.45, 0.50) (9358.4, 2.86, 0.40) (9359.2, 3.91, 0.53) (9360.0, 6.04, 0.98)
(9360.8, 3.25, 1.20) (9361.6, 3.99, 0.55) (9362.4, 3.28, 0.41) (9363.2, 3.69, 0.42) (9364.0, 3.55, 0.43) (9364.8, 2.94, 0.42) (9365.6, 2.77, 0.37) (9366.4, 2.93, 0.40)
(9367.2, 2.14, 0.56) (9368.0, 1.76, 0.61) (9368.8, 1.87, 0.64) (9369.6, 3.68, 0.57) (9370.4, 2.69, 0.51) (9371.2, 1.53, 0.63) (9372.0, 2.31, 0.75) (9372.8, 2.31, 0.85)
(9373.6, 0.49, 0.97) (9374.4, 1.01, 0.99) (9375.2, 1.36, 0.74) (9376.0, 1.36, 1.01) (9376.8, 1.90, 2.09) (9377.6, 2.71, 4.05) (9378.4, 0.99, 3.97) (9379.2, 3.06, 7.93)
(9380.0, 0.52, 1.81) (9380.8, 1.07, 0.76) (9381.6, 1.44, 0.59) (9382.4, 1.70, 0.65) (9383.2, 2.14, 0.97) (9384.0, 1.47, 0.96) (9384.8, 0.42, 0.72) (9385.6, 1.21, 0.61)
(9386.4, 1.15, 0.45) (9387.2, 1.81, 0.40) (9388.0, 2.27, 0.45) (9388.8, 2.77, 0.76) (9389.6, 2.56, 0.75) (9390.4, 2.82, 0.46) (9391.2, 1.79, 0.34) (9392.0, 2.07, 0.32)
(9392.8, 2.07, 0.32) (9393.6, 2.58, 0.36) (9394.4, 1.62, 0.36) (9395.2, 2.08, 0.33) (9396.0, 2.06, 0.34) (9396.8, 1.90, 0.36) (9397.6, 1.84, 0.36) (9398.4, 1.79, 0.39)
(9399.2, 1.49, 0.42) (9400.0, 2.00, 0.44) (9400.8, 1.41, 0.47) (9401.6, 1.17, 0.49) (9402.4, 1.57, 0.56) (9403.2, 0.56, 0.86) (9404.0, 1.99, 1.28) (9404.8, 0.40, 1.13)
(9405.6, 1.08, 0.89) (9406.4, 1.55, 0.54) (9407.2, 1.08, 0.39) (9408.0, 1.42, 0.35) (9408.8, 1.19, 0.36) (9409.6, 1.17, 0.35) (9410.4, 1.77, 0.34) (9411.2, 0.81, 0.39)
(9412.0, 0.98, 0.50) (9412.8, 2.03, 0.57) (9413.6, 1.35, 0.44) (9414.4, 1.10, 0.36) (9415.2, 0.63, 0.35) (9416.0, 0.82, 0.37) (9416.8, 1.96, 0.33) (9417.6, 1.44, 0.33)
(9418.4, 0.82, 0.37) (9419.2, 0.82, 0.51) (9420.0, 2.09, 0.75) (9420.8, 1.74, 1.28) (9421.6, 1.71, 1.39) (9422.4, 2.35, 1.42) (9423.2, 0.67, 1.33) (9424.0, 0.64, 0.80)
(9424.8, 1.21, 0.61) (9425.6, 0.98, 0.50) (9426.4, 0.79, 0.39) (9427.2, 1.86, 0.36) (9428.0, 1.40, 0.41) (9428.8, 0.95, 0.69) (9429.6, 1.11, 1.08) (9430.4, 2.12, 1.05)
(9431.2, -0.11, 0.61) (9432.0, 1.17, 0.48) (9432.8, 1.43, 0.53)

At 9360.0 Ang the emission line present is H-alpha 6563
